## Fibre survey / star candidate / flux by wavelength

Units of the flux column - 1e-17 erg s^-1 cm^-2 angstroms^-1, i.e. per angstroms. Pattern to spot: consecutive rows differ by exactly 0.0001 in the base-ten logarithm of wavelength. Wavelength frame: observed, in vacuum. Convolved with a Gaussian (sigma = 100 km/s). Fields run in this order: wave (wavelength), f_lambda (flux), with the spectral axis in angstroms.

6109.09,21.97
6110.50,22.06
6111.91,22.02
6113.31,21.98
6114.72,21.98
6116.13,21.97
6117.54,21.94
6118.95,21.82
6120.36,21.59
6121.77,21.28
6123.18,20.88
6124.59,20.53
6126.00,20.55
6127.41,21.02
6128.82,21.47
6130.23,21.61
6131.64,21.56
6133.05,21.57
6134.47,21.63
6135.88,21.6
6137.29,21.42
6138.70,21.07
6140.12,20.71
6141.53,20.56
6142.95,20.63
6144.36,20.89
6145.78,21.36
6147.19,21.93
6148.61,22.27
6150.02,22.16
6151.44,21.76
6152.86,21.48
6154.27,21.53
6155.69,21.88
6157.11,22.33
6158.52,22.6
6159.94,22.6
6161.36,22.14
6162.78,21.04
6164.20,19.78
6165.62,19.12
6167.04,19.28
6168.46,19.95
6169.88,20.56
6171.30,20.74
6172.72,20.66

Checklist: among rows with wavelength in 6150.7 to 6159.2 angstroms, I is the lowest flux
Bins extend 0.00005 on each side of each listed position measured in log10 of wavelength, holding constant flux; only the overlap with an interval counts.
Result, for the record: 21.48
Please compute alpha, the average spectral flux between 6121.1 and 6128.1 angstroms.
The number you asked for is 20.9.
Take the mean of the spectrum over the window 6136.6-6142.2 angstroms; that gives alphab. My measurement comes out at 20.9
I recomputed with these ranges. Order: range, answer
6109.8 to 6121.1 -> 21.59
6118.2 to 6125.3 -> 20.53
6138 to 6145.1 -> 20.56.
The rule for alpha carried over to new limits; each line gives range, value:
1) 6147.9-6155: 21.8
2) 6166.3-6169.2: 19.6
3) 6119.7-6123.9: 21.2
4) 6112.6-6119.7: 21.9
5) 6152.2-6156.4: 21.6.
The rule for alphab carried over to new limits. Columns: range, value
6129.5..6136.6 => 21.6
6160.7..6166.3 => 20.5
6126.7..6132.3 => 21.4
